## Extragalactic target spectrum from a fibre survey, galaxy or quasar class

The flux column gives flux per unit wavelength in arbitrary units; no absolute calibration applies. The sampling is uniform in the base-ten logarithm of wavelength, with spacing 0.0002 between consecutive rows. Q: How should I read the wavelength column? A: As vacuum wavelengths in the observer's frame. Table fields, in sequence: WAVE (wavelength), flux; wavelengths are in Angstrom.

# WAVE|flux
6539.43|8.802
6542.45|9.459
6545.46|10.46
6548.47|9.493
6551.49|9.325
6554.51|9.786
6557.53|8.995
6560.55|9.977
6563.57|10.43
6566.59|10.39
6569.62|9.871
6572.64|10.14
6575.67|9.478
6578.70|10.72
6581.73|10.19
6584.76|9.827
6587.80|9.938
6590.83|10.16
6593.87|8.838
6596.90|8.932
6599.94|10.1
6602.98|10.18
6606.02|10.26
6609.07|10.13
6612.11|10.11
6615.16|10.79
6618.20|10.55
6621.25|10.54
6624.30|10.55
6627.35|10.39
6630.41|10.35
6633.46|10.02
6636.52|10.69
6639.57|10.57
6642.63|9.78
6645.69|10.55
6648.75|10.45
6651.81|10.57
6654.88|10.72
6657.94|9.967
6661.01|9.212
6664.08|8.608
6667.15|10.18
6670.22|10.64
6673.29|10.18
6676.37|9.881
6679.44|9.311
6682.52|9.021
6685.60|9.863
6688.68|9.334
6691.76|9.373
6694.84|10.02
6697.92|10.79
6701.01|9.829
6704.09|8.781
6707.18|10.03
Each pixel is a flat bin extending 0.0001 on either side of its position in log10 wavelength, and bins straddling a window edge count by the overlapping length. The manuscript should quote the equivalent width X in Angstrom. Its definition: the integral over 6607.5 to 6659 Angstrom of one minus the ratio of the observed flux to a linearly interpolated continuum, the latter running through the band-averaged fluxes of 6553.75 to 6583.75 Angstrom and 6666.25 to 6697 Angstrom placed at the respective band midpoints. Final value -2.7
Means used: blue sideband 10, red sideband 9.79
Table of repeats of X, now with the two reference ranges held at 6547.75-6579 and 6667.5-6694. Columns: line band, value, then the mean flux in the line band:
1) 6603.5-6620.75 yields -1.0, 10.4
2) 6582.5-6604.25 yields 0.2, 9.72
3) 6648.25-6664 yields -0.4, 10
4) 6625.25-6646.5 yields -1.2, 10.3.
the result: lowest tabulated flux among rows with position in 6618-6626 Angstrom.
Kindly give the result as 10.54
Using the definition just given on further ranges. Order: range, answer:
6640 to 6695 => 8.608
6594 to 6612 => 8.932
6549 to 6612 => 8.838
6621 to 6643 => 9.78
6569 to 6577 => 9.478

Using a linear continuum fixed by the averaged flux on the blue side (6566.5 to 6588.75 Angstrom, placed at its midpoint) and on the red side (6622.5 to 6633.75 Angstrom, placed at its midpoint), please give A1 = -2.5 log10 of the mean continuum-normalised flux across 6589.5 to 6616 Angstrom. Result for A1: 0.03 mag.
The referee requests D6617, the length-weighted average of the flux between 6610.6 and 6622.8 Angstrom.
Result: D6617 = 10.5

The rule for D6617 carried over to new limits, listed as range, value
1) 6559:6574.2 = 10.2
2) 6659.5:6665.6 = 8.91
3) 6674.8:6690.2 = 9.48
